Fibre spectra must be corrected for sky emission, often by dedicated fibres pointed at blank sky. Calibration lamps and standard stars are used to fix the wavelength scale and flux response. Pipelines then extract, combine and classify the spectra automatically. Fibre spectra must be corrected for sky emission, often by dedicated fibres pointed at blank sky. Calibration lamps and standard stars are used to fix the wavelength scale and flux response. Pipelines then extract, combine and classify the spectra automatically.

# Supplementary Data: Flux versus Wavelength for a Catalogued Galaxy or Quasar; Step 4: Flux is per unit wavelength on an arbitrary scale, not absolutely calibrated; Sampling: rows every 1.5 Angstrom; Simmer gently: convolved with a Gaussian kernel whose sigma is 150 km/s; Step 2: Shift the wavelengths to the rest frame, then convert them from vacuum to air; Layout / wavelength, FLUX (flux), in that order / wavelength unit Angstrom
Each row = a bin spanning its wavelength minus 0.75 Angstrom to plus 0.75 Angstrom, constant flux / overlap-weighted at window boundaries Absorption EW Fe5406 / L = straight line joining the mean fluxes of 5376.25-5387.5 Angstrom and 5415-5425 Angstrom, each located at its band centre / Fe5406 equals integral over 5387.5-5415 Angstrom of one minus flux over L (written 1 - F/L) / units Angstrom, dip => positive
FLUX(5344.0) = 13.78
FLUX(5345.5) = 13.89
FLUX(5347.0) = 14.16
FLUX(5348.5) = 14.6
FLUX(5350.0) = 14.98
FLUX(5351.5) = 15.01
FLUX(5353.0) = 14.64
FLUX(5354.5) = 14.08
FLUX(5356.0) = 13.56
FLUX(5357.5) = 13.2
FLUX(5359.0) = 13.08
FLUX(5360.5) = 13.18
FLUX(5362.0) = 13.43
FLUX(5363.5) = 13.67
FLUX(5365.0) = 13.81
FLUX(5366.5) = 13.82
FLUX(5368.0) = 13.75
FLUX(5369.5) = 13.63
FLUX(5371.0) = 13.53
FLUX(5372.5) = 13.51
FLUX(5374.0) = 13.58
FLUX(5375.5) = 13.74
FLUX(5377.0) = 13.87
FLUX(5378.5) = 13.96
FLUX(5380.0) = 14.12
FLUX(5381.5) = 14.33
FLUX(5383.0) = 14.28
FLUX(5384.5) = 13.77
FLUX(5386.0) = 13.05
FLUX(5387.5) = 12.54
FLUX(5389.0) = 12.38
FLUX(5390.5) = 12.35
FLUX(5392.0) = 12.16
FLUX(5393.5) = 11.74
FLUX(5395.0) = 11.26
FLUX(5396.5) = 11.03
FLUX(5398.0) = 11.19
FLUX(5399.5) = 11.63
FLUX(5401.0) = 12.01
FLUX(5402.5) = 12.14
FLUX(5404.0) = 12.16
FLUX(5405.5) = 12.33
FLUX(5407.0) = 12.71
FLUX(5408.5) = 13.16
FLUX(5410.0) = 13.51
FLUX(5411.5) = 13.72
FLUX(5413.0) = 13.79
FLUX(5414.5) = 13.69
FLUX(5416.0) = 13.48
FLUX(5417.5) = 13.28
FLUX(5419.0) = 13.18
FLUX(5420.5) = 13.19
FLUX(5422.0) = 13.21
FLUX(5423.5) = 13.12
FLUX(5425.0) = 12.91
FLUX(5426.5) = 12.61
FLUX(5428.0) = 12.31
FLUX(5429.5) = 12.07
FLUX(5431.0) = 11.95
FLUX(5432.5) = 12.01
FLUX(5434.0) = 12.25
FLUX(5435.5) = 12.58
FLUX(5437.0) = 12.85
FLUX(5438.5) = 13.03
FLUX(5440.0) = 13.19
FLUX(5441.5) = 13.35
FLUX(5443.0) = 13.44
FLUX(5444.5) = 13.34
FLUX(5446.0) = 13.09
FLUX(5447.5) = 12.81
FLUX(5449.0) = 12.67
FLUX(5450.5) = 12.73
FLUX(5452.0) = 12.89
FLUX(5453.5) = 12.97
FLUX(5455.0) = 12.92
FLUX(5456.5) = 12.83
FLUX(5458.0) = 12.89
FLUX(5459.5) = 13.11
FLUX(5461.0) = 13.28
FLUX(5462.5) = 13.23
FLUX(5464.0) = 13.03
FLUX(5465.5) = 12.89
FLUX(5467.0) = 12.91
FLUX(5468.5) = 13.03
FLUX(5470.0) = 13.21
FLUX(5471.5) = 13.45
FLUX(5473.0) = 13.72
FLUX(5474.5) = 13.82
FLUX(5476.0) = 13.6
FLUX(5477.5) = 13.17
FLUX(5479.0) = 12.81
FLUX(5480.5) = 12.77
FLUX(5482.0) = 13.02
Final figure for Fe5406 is 2.3 Angstrom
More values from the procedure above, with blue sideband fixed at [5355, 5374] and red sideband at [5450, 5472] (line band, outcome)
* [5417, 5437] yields 0.81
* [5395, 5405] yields 1.25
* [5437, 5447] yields -0.06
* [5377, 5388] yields -0.27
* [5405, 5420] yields -0.03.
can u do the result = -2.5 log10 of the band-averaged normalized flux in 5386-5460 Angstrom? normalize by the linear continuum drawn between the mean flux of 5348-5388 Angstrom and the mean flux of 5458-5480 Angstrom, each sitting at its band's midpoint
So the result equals 0.07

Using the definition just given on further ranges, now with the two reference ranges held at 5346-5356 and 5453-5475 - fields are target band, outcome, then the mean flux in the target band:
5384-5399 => 0.158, 12.1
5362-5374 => 0.049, 13.7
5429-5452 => 0.054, 12.8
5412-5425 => 0.027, 13.3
